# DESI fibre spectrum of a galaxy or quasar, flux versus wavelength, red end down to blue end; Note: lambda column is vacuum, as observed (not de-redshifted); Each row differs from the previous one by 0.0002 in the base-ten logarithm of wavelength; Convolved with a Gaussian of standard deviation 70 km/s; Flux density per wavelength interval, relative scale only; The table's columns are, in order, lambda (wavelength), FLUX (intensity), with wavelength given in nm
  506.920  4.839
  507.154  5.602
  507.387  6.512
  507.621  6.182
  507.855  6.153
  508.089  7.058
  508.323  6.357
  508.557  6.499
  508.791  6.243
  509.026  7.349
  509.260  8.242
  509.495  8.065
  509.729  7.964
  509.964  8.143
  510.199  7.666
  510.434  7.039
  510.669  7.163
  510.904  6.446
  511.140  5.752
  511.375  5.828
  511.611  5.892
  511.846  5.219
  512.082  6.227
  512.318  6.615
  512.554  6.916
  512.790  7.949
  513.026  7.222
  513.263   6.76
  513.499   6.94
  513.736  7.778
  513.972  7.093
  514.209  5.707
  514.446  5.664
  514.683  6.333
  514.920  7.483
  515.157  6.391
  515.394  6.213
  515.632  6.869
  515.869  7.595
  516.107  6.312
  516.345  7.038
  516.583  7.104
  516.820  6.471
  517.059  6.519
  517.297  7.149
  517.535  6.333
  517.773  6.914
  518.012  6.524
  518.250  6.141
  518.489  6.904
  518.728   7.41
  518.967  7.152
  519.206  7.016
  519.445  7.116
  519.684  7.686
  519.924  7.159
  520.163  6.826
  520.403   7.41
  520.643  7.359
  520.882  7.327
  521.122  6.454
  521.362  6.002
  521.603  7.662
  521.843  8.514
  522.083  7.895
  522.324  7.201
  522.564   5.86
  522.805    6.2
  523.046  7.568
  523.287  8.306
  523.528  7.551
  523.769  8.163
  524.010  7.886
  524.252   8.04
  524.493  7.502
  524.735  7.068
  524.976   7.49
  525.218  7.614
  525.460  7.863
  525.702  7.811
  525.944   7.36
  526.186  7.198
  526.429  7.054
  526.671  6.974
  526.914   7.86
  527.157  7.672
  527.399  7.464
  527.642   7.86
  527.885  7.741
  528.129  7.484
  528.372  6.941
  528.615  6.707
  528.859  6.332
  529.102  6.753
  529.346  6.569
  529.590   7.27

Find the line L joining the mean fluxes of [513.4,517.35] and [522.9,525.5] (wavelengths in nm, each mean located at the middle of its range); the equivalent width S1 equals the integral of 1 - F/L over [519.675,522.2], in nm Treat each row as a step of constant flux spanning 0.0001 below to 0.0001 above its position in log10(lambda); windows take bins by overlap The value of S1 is 0.024 nm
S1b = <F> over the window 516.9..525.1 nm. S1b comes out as 7.18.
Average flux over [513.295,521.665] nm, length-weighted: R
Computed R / 6.85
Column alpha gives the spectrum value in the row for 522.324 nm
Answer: 7.201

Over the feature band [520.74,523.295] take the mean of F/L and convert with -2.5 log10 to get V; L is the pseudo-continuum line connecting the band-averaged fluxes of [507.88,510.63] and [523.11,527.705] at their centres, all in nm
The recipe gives 0.06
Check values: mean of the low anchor 7.29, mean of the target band 7.13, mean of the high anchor 7.61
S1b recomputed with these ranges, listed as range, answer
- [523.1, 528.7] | 7.55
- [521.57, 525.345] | 7.53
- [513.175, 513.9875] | 7.17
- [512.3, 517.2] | 6.81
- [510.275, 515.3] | 6.6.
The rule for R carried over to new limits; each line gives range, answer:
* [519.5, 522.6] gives 7.22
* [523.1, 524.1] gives 7.96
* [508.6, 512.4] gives 6.86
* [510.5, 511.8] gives 6.2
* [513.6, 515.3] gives 6.63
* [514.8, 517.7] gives 6.79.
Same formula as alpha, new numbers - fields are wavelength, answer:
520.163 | 6.826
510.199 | 7.666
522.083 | 7.895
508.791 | 6.243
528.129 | 7.484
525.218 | 7.614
